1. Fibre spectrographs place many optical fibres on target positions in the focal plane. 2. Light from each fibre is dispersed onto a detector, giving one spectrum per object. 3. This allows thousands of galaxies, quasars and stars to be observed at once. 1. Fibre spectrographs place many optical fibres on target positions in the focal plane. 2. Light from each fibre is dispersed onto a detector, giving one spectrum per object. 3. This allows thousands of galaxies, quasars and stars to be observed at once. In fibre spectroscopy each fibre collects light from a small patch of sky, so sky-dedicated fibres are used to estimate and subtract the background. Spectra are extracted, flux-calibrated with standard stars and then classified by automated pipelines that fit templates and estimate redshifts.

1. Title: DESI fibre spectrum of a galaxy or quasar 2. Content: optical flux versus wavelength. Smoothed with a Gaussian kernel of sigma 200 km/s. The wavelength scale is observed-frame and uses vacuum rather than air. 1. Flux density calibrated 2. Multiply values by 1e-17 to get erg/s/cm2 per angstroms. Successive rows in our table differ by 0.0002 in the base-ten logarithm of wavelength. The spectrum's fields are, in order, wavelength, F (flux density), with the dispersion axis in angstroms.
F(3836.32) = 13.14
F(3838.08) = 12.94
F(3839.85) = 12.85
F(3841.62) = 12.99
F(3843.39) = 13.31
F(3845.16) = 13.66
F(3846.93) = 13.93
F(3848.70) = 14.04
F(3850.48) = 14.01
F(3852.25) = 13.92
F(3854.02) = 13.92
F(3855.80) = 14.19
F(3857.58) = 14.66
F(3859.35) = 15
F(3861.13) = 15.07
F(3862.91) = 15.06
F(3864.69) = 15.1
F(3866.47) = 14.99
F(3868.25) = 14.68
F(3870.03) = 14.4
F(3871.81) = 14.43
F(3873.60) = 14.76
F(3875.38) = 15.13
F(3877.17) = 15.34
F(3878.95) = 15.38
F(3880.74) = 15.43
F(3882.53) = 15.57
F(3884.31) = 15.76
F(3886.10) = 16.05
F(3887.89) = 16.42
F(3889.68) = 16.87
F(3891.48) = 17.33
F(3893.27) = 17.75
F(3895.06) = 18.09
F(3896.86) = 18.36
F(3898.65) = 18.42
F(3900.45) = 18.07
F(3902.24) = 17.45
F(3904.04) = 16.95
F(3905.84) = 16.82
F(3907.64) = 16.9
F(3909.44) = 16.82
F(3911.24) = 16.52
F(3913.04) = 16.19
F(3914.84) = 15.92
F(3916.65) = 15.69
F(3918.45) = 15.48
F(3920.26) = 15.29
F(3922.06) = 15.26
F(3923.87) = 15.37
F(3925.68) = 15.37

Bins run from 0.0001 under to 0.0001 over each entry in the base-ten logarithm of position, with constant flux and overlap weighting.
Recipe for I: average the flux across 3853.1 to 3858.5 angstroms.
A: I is 14.3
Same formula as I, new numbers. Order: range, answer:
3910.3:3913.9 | 16.4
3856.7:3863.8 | 15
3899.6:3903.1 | 17.8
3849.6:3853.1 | 14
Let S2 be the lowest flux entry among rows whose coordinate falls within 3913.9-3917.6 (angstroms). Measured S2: 15.69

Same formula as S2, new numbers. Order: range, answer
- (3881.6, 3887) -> 15.57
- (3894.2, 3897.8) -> 18.09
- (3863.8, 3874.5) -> 14.4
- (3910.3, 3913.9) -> 16.19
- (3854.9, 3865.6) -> 14.19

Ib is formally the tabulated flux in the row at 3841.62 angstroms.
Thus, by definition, 12.99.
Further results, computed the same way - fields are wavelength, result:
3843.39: 13.31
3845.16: 13.66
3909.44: 16.82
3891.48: 17.33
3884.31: 15.76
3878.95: 15.38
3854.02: 13.92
